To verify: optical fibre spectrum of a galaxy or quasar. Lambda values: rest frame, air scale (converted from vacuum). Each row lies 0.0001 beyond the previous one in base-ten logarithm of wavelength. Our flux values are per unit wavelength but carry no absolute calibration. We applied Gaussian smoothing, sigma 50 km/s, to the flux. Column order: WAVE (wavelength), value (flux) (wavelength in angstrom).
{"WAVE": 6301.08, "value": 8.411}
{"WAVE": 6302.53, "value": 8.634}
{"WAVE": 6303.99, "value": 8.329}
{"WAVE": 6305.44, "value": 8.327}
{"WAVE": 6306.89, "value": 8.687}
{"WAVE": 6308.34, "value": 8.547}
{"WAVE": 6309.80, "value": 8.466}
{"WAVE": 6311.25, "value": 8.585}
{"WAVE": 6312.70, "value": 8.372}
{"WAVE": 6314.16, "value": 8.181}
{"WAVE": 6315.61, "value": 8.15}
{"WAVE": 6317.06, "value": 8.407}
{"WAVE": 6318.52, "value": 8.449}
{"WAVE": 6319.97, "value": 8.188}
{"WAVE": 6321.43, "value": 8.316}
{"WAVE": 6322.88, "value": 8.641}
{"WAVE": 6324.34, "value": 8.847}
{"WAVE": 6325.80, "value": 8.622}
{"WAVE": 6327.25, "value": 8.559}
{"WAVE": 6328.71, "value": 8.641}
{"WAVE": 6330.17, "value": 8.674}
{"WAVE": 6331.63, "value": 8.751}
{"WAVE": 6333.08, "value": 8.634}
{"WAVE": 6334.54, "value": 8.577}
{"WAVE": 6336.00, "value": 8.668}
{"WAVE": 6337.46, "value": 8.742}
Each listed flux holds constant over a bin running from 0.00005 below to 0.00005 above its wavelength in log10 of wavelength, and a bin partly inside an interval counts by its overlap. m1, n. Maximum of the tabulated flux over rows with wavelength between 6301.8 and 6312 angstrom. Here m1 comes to 8.687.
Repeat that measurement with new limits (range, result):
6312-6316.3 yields 8.372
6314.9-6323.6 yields 8.641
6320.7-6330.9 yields 8.847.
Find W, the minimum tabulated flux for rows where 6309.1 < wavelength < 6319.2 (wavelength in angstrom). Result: 8.15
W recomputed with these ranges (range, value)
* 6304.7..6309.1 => 8.327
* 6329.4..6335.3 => 8.577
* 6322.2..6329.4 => 8.559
